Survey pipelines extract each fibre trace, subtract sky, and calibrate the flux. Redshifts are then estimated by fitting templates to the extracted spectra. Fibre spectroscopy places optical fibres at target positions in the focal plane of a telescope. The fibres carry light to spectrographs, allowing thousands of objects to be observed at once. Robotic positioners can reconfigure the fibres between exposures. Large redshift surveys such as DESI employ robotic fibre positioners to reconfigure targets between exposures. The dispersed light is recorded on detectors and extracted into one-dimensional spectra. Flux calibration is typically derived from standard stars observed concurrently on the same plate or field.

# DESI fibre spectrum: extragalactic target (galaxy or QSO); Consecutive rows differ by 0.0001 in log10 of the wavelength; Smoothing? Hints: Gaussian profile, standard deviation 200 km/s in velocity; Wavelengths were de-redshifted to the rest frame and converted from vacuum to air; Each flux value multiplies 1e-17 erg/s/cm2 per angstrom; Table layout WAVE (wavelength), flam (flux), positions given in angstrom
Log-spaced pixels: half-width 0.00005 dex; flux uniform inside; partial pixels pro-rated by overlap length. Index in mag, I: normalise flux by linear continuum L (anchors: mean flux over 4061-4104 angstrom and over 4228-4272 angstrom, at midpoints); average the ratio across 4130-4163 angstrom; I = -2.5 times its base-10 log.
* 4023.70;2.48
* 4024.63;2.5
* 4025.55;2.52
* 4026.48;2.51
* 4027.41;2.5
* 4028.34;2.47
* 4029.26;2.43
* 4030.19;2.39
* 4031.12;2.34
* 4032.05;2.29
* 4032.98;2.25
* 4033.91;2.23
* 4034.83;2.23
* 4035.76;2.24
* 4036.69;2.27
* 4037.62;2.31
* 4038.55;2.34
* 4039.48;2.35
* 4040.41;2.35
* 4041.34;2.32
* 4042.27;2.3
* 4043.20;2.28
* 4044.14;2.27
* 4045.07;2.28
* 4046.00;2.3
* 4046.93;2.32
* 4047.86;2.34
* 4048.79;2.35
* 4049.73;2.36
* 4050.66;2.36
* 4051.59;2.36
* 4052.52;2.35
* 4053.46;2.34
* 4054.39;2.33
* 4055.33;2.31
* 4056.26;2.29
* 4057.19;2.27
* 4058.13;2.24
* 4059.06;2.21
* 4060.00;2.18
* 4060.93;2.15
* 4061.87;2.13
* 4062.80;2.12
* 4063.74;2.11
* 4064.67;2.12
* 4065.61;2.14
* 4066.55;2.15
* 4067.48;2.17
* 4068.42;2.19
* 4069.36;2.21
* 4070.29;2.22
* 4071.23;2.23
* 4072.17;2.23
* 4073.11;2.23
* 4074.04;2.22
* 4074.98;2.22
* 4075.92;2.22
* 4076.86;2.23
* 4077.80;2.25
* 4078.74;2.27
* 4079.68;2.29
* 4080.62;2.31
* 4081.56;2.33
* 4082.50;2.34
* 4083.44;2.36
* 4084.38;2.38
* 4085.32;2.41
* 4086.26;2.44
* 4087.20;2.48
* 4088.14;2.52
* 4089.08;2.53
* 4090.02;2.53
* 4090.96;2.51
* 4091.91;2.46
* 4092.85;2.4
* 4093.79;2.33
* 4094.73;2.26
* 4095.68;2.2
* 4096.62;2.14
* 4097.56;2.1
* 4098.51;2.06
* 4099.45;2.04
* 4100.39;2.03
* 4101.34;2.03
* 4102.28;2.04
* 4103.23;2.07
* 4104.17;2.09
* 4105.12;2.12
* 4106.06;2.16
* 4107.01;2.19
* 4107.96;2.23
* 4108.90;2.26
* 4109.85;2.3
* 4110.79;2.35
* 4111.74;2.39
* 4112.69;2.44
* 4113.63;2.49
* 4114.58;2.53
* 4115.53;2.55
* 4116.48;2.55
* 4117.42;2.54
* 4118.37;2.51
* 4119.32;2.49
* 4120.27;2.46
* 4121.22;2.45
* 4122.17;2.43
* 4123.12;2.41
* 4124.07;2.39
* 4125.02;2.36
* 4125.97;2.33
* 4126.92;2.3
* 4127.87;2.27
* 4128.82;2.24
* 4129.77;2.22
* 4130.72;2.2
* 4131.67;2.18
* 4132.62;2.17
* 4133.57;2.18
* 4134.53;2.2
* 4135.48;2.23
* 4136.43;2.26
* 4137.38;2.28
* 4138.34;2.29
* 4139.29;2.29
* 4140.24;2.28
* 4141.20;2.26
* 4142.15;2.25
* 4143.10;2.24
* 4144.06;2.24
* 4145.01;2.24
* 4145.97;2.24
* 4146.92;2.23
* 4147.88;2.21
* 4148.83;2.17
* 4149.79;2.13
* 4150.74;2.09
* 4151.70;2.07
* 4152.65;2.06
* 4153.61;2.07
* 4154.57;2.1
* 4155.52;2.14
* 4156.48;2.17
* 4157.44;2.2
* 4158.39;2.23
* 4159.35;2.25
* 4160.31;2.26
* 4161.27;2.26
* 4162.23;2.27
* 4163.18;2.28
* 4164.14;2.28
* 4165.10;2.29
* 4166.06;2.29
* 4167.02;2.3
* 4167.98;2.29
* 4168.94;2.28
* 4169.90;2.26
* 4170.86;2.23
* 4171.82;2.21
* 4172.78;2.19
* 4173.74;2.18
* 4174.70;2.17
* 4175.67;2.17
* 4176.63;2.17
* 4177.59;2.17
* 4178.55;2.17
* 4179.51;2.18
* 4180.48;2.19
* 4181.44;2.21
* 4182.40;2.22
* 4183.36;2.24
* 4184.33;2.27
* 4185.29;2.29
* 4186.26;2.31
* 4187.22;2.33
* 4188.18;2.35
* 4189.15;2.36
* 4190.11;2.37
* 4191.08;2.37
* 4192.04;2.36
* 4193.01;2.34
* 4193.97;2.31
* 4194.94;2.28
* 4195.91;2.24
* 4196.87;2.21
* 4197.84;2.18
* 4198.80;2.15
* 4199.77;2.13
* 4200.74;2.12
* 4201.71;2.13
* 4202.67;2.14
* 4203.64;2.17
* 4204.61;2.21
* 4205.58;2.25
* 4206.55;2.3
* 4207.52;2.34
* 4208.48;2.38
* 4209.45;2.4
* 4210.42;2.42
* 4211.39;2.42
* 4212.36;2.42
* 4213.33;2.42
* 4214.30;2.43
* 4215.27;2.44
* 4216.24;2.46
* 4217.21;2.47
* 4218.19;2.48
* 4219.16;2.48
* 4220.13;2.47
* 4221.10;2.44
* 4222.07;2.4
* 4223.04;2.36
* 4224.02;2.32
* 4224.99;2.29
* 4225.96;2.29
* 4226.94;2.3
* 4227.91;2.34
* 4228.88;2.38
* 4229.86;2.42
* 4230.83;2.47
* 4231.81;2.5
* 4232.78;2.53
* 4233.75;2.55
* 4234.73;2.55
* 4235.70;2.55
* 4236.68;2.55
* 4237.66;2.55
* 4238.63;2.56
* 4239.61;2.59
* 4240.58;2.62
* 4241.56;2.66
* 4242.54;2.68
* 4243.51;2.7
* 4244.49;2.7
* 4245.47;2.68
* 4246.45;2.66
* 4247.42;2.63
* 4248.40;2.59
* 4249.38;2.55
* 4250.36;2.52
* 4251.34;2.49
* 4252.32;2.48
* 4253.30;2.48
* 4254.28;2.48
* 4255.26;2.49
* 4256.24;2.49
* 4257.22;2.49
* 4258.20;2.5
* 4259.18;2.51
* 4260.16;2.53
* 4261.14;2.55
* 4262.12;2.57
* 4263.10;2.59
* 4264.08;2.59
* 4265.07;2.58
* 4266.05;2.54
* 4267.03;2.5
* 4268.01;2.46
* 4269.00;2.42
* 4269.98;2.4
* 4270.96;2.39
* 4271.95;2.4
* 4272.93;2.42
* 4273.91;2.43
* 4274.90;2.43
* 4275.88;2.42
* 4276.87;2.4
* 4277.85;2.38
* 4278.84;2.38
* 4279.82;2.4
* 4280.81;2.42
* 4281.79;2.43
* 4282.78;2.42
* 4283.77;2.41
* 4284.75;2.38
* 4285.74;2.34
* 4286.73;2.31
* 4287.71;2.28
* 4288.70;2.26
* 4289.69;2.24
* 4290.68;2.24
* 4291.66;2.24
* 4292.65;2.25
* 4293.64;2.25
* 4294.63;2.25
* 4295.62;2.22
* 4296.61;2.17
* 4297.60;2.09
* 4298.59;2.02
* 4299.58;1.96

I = 0.07 mag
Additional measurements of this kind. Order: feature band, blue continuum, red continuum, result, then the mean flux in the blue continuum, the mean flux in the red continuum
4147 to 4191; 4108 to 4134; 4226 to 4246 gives 0.101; 2.37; 2.54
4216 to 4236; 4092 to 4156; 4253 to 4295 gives -0.029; 2.26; 2.42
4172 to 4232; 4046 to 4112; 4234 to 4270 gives 0.075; 2.26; 2.55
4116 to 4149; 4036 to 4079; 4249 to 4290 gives 0.009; 2.26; 2.45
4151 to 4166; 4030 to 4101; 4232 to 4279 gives 0.096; 2.28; 2.53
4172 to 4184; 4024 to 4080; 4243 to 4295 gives 0.091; 2.28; 2.45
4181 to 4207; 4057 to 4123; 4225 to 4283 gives 0.078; 2.28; 2.5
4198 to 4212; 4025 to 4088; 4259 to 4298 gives 0.048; 2.29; 2.39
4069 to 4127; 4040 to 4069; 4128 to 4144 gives -0.032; 2.26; 2.24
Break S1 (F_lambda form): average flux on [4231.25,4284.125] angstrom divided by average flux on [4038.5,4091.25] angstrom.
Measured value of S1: 1.10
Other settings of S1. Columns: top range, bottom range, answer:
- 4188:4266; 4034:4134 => 1.06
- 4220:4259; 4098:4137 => 1.10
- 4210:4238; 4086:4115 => 1.07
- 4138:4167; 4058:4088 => 0.99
